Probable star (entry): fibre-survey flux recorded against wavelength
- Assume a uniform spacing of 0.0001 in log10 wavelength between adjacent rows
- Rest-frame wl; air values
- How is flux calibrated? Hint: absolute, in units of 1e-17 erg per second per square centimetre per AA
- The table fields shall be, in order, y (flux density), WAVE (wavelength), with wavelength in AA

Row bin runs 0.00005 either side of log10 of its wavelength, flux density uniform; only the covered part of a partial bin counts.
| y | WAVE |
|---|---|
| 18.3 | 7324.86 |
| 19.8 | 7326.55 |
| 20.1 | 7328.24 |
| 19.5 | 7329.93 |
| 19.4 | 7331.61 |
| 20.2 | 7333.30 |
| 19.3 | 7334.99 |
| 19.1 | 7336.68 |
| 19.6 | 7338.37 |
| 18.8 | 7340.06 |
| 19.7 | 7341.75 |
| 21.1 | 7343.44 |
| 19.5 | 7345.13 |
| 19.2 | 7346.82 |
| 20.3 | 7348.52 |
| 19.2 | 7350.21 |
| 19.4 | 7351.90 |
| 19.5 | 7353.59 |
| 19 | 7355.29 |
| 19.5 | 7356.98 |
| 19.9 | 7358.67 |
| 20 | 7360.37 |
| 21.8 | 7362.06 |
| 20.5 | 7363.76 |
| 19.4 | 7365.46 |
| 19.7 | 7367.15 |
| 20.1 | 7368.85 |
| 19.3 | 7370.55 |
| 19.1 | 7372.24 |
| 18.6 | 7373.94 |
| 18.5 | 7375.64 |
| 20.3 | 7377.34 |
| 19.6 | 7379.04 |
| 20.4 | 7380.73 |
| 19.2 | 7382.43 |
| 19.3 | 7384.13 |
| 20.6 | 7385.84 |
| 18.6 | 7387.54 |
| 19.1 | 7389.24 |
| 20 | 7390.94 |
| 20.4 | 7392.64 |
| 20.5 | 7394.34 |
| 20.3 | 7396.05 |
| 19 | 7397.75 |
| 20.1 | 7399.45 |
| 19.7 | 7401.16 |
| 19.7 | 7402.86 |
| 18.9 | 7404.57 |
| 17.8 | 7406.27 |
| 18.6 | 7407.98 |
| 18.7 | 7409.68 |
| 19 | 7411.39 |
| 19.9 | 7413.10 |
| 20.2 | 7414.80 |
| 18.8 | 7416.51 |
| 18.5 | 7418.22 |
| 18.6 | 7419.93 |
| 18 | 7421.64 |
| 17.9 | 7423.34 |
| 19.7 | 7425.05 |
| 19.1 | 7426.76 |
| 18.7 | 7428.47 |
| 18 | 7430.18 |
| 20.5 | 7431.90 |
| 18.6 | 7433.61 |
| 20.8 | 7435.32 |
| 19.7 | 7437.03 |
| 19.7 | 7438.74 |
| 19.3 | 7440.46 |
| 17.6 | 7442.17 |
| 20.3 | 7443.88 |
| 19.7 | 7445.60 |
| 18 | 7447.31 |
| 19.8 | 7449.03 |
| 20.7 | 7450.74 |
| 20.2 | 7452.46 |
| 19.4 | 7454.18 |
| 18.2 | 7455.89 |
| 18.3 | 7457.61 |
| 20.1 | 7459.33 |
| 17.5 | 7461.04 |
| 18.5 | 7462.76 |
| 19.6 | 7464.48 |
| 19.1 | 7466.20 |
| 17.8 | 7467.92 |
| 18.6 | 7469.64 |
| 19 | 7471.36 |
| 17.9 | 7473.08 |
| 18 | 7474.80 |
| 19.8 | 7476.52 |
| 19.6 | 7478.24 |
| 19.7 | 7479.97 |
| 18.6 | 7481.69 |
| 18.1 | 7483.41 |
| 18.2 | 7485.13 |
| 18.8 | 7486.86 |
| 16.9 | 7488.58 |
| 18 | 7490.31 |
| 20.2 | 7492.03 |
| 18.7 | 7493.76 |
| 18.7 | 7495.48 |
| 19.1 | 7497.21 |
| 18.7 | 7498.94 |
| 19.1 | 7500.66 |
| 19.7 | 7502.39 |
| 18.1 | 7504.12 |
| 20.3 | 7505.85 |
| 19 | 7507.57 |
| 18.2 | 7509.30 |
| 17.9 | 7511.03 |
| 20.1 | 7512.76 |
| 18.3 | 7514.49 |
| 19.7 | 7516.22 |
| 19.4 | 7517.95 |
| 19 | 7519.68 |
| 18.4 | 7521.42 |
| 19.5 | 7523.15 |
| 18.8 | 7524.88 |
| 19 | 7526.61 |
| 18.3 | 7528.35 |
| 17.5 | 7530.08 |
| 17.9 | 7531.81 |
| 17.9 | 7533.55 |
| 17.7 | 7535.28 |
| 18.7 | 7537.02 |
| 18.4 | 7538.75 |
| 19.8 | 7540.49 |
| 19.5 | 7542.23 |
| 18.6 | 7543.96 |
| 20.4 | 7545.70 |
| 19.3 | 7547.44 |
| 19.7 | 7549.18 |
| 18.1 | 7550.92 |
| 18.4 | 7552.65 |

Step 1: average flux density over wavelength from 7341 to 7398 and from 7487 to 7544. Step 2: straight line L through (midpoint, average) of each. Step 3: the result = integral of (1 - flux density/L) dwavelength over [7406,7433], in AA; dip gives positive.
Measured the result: 0.7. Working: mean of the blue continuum 19.7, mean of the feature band 18.9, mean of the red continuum 18.8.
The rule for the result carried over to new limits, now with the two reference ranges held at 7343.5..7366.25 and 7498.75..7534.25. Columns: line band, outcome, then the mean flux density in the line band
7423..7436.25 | 0.10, 19.2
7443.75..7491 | 0.66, 18.8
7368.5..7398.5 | 0.07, 19.6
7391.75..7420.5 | 0.24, 19.3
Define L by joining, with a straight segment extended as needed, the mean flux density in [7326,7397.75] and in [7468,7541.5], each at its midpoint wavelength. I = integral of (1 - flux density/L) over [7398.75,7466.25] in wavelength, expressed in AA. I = 0.3 AA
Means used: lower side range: 19.7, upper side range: 18.7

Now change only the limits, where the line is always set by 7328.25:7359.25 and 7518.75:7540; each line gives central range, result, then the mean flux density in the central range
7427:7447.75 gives -0.3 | 19.3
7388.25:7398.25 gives -0.3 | 19.9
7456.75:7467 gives 0.0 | 18.8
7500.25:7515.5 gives -0.3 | 19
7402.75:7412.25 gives 0.2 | 18.7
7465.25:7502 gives 0.0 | 18.7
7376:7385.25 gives -0.2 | 19.7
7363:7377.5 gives 0.0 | 19.5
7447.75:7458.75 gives -0.3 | 19.4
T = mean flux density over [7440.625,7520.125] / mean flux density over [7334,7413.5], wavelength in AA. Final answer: 0.97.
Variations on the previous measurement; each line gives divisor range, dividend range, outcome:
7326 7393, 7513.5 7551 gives 0.96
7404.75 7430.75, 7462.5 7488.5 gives 1.00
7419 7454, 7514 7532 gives 0.97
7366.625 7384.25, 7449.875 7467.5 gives 0.98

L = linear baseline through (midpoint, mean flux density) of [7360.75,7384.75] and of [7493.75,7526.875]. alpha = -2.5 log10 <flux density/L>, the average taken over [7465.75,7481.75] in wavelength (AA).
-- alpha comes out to 0.02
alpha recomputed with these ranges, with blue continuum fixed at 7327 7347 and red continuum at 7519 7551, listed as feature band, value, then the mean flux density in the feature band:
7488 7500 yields 0.017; 18.7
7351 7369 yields -0.019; 19.9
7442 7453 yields -0.023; 19.6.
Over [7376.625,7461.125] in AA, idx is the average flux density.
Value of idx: 19.3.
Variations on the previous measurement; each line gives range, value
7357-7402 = 19.8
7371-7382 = 19.4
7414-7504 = 19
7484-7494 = 18.4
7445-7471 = 19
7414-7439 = 19.1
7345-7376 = 19.6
